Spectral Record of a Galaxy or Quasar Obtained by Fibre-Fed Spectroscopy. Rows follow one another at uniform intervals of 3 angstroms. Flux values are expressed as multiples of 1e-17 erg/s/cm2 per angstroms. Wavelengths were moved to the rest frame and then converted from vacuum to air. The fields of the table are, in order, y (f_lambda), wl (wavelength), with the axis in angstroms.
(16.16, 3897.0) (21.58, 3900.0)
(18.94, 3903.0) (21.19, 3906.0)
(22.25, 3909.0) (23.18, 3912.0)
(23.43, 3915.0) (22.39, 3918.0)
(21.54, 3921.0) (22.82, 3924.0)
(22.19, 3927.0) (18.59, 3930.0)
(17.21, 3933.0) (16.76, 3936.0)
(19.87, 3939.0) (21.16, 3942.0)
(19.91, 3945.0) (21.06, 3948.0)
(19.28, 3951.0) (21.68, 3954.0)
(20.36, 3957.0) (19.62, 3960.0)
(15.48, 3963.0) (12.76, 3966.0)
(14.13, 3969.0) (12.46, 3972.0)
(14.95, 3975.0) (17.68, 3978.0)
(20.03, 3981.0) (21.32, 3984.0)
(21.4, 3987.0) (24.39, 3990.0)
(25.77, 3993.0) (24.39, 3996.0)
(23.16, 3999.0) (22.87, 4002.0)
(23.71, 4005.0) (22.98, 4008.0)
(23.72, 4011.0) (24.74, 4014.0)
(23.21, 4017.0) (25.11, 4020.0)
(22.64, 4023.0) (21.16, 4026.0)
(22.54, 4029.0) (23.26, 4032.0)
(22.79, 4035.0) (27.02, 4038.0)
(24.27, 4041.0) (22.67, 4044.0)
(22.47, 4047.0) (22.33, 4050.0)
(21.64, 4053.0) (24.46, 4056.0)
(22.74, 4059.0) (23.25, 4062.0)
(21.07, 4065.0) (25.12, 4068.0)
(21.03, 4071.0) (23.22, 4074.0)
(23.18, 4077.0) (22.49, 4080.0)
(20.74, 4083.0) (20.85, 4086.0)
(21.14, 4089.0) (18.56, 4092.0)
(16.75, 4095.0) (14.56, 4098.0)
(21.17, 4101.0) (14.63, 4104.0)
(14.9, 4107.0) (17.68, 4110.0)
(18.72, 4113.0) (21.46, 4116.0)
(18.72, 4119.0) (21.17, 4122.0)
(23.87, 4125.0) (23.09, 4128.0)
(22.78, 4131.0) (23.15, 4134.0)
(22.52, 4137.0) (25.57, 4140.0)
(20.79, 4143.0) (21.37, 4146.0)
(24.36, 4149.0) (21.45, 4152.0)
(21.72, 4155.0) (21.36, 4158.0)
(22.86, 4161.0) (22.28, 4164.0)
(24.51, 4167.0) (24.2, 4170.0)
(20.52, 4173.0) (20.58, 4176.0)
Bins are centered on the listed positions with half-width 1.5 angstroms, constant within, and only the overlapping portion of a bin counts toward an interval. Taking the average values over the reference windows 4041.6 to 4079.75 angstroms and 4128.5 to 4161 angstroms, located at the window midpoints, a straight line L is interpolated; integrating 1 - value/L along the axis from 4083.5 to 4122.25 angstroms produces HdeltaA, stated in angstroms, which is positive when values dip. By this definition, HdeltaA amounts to 7.2 angstroms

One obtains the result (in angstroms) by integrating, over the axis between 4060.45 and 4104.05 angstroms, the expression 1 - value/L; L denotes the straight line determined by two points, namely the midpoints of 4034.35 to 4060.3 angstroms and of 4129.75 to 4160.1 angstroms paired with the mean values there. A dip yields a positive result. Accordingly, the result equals 4.49 angstroms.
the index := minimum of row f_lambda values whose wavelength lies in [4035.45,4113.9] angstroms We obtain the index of 14.56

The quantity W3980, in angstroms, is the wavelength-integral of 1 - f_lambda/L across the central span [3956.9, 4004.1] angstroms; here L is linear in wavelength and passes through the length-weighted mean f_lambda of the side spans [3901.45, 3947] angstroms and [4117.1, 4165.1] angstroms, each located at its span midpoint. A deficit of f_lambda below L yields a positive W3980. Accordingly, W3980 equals 3.86 angstroms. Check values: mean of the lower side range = 20.8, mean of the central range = 19.4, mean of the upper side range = 22.3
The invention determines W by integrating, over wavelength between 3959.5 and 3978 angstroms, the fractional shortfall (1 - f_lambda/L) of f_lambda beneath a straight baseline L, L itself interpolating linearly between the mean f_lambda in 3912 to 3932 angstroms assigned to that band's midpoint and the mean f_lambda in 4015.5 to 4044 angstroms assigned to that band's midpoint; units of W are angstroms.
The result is 6.3 angstroms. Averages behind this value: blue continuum 21.8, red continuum 23.5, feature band 14.9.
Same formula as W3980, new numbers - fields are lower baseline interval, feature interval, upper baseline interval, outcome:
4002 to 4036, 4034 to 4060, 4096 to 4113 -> -2.79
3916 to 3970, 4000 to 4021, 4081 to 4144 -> -4.32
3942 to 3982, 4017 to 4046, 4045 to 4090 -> -3.70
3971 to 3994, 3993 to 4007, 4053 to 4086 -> -2.35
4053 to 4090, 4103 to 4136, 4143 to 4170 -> 3.42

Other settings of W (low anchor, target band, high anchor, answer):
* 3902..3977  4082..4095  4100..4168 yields 0.6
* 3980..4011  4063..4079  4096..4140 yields -1.1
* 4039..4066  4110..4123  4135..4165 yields 1.7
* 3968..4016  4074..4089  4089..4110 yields -3.4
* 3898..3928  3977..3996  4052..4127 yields -0.7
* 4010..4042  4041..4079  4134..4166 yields 0.9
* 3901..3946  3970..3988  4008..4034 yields 3.6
